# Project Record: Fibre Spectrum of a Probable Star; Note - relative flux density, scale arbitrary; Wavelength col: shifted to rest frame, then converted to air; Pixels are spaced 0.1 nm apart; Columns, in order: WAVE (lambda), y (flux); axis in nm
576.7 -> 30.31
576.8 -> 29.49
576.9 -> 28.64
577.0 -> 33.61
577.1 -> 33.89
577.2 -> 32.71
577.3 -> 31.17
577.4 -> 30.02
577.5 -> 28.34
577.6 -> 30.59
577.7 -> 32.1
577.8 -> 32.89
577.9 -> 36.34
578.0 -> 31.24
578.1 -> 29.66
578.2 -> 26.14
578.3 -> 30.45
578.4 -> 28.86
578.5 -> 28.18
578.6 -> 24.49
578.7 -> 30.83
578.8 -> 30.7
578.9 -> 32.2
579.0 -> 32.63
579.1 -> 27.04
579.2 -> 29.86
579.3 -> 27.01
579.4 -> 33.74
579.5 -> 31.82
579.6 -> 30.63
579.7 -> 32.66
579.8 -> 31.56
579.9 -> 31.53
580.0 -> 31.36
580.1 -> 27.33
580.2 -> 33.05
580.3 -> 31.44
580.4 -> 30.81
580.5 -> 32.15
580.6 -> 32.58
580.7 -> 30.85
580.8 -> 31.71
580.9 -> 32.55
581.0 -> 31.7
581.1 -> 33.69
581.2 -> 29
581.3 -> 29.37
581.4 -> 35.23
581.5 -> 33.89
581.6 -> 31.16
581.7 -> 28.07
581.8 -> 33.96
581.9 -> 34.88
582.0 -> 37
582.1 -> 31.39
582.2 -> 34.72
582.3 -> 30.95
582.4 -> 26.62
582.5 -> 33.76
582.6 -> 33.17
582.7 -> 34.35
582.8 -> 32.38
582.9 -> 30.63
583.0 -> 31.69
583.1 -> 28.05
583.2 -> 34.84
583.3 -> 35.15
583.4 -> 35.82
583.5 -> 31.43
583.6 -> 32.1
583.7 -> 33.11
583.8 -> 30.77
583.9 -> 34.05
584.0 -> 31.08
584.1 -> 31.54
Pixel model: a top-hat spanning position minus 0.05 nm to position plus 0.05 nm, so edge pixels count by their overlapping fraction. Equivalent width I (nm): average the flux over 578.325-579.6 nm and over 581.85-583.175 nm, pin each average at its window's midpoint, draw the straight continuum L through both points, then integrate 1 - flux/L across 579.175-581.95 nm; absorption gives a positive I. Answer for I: -0.06 nm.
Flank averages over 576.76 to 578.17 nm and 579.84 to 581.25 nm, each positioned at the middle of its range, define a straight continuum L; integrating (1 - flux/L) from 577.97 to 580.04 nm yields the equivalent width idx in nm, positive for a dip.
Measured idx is 0.09 nm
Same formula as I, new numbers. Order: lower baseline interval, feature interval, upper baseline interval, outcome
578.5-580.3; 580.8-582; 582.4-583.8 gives -0.028 nm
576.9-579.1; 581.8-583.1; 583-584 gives -0.009 nm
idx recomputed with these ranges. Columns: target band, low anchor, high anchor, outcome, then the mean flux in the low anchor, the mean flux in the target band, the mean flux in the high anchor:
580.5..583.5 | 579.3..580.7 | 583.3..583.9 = -0.009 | 31.4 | 32.4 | 33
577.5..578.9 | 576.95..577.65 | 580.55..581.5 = 0.062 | 31.5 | 30.2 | 32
